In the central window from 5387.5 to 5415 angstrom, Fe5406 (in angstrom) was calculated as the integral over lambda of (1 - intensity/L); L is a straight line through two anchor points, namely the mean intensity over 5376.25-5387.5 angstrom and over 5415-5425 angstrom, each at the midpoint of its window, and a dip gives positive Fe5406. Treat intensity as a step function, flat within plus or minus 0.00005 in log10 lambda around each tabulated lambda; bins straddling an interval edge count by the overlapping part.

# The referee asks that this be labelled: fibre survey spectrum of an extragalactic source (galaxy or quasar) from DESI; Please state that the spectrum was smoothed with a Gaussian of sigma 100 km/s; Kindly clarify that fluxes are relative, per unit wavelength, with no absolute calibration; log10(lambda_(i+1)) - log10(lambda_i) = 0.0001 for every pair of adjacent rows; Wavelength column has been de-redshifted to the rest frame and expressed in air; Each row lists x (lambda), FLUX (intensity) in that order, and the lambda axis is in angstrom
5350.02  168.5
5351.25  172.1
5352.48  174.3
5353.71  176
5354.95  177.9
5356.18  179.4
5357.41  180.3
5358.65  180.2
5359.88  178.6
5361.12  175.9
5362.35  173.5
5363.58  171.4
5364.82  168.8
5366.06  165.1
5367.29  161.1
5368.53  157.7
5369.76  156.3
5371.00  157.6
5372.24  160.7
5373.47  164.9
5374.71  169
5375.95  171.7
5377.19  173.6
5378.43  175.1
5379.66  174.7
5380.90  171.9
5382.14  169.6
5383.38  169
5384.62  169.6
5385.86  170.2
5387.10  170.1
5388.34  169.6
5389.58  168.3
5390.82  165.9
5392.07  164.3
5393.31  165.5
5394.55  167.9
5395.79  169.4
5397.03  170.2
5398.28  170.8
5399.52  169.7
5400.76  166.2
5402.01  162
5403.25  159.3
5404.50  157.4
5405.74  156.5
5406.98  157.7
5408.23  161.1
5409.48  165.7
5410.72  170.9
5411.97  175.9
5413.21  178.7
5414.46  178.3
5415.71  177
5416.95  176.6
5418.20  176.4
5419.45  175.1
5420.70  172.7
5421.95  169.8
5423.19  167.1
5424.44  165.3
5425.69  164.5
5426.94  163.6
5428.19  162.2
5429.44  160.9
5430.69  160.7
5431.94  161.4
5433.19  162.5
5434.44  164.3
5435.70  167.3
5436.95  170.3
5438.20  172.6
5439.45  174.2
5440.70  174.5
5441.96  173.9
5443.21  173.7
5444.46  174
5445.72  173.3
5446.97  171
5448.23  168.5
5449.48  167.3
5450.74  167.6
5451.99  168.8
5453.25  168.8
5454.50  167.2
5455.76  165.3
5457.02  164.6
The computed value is 0.84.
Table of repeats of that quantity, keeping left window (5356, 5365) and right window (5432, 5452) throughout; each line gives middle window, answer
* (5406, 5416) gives 0.1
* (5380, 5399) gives 0.6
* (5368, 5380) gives 0.6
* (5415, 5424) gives -0.1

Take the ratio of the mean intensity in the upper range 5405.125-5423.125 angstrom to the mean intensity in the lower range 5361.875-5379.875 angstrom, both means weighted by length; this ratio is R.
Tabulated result 1.03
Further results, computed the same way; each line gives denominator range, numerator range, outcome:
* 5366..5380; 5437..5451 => 1.04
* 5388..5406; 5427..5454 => 1.02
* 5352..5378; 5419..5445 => 0.99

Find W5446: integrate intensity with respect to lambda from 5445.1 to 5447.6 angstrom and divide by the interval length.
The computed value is 172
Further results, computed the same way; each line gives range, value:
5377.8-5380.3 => 175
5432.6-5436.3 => 164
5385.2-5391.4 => 169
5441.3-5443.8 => 174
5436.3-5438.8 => 172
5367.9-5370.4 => 157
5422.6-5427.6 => 165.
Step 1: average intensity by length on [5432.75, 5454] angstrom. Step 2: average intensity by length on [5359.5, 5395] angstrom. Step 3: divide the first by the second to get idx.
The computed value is 1.0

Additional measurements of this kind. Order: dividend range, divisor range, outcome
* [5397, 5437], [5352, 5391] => 0.98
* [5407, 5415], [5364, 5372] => 1.06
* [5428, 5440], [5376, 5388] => 0.97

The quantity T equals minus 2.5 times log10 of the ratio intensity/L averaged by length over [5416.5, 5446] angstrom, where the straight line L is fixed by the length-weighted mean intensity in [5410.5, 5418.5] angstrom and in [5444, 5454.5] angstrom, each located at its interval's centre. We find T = 0.03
